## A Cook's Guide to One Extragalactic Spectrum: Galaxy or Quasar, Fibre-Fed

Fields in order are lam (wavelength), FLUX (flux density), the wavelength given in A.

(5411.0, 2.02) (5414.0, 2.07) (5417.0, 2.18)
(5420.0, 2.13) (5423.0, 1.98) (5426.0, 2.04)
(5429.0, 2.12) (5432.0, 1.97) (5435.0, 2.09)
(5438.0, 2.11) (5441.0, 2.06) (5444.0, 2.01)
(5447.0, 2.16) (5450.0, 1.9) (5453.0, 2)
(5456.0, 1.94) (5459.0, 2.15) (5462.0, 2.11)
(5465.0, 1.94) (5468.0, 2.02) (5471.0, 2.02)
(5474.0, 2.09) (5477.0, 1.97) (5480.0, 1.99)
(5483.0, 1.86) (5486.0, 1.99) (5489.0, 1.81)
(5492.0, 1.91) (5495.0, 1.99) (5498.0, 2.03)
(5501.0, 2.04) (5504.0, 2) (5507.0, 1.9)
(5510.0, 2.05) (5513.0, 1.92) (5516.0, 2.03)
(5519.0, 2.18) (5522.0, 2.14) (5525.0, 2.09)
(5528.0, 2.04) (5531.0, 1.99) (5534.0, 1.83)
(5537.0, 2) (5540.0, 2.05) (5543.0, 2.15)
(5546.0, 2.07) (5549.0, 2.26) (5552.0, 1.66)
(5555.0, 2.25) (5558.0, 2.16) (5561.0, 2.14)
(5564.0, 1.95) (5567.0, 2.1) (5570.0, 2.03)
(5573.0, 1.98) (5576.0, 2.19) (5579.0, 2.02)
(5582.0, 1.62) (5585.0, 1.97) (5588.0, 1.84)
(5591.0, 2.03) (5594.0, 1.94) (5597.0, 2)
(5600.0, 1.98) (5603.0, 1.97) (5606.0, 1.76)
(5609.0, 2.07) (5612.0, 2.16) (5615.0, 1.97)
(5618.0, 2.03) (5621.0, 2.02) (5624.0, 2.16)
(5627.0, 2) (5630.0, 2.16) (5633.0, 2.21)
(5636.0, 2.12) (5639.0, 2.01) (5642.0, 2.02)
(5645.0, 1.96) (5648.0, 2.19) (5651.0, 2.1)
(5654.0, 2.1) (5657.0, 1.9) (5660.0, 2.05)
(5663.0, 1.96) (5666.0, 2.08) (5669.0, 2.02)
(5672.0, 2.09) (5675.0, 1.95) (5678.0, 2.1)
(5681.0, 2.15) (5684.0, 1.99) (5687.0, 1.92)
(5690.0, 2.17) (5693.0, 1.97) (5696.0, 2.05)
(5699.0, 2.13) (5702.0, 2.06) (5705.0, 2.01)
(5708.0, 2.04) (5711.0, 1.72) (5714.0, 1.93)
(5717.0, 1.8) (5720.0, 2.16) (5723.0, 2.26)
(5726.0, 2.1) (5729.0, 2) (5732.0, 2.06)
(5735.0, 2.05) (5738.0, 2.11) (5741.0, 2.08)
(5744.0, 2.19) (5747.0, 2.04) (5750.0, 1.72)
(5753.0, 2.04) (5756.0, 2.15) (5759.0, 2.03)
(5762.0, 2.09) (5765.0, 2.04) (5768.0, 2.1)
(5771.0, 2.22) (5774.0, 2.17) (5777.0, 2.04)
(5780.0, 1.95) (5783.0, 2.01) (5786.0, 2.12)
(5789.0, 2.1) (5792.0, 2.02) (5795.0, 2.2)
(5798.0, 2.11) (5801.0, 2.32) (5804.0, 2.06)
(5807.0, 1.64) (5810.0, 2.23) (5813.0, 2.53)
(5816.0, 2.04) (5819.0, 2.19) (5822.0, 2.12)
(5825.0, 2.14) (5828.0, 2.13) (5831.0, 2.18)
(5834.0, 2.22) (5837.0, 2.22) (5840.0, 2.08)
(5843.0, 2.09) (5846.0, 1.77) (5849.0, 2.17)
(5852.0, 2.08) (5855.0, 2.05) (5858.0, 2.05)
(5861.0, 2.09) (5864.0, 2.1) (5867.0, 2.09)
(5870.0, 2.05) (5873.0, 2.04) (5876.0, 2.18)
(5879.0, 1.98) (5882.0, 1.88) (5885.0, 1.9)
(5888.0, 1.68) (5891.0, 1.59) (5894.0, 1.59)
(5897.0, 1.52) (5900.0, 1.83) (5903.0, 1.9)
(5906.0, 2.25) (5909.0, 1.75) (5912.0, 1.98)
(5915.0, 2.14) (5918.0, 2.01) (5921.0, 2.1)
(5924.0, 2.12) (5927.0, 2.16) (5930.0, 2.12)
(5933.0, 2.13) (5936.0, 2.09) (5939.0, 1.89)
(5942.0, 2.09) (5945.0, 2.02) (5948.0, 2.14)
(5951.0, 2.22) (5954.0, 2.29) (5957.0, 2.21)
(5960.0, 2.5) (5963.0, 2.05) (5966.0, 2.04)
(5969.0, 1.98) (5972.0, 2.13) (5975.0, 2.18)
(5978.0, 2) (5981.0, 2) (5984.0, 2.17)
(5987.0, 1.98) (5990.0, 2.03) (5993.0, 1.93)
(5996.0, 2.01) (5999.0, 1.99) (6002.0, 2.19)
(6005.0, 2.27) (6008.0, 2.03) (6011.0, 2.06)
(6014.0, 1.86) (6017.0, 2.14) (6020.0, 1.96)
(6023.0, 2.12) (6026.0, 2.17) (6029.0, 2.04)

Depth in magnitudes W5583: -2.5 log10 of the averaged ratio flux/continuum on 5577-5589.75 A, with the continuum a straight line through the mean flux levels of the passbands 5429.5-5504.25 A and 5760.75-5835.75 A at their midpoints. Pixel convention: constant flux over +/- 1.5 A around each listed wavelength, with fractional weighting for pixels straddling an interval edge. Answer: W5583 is 0.09 mag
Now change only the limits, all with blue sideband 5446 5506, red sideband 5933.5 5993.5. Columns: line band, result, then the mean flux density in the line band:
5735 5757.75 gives 0.003 mag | 2.05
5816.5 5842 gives -0.043 mag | 2.15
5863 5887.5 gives 0.037 mag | 2.01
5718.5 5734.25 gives -0.034 mag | 2.11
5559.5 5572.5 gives -0.019 mag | 2.05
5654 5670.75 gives 0.012 mag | 2.01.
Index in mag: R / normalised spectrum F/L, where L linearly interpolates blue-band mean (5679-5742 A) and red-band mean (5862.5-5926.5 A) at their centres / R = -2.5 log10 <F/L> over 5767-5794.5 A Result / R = -0.05 mag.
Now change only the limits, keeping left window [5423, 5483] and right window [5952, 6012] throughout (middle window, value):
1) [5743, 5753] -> 0.05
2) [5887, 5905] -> 0.22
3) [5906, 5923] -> 0.04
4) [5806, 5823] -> -0.03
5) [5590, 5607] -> 0.05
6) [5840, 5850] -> 0.04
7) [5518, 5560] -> -0.01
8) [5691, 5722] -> 0.04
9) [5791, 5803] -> -0.04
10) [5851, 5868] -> 0.01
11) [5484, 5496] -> 0.06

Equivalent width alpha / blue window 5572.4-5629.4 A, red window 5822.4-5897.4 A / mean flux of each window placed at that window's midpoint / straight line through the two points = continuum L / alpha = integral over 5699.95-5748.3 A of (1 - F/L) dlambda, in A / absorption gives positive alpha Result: -1.1 A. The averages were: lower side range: 1.99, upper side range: 2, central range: 2.04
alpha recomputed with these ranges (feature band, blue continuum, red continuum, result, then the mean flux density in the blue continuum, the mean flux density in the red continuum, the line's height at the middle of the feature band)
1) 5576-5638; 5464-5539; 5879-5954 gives -0.6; 1.99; 1.97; 1.99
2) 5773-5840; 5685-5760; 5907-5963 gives -2.0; 2.03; 2.11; 2.06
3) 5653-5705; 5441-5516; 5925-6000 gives -0.1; 1.99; 2.09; 2.04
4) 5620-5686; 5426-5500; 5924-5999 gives -0.5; 2.01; 2.1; 2.04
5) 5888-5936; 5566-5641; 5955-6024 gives 2.9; 2.01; 2.08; 2.07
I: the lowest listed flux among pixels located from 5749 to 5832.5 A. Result 1.64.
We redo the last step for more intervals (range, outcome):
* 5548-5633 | 1.62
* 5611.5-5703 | 1.9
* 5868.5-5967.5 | 1.52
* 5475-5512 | 1.81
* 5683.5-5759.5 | 1.72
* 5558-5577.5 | 1.95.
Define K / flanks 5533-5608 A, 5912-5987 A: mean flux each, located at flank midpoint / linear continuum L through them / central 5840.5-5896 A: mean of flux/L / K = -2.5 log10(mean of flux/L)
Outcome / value 0.066 mag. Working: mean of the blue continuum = 2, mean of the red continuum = 2.11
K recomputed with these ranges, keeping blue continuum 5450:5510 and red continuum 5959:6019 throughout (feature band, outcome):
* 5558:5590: 0.01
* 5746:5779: -0.01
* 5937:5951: 0.00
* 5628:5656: -0.04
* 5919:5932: -0.03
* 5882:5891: 0.16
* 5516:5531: -0.05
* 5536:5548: -0.04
